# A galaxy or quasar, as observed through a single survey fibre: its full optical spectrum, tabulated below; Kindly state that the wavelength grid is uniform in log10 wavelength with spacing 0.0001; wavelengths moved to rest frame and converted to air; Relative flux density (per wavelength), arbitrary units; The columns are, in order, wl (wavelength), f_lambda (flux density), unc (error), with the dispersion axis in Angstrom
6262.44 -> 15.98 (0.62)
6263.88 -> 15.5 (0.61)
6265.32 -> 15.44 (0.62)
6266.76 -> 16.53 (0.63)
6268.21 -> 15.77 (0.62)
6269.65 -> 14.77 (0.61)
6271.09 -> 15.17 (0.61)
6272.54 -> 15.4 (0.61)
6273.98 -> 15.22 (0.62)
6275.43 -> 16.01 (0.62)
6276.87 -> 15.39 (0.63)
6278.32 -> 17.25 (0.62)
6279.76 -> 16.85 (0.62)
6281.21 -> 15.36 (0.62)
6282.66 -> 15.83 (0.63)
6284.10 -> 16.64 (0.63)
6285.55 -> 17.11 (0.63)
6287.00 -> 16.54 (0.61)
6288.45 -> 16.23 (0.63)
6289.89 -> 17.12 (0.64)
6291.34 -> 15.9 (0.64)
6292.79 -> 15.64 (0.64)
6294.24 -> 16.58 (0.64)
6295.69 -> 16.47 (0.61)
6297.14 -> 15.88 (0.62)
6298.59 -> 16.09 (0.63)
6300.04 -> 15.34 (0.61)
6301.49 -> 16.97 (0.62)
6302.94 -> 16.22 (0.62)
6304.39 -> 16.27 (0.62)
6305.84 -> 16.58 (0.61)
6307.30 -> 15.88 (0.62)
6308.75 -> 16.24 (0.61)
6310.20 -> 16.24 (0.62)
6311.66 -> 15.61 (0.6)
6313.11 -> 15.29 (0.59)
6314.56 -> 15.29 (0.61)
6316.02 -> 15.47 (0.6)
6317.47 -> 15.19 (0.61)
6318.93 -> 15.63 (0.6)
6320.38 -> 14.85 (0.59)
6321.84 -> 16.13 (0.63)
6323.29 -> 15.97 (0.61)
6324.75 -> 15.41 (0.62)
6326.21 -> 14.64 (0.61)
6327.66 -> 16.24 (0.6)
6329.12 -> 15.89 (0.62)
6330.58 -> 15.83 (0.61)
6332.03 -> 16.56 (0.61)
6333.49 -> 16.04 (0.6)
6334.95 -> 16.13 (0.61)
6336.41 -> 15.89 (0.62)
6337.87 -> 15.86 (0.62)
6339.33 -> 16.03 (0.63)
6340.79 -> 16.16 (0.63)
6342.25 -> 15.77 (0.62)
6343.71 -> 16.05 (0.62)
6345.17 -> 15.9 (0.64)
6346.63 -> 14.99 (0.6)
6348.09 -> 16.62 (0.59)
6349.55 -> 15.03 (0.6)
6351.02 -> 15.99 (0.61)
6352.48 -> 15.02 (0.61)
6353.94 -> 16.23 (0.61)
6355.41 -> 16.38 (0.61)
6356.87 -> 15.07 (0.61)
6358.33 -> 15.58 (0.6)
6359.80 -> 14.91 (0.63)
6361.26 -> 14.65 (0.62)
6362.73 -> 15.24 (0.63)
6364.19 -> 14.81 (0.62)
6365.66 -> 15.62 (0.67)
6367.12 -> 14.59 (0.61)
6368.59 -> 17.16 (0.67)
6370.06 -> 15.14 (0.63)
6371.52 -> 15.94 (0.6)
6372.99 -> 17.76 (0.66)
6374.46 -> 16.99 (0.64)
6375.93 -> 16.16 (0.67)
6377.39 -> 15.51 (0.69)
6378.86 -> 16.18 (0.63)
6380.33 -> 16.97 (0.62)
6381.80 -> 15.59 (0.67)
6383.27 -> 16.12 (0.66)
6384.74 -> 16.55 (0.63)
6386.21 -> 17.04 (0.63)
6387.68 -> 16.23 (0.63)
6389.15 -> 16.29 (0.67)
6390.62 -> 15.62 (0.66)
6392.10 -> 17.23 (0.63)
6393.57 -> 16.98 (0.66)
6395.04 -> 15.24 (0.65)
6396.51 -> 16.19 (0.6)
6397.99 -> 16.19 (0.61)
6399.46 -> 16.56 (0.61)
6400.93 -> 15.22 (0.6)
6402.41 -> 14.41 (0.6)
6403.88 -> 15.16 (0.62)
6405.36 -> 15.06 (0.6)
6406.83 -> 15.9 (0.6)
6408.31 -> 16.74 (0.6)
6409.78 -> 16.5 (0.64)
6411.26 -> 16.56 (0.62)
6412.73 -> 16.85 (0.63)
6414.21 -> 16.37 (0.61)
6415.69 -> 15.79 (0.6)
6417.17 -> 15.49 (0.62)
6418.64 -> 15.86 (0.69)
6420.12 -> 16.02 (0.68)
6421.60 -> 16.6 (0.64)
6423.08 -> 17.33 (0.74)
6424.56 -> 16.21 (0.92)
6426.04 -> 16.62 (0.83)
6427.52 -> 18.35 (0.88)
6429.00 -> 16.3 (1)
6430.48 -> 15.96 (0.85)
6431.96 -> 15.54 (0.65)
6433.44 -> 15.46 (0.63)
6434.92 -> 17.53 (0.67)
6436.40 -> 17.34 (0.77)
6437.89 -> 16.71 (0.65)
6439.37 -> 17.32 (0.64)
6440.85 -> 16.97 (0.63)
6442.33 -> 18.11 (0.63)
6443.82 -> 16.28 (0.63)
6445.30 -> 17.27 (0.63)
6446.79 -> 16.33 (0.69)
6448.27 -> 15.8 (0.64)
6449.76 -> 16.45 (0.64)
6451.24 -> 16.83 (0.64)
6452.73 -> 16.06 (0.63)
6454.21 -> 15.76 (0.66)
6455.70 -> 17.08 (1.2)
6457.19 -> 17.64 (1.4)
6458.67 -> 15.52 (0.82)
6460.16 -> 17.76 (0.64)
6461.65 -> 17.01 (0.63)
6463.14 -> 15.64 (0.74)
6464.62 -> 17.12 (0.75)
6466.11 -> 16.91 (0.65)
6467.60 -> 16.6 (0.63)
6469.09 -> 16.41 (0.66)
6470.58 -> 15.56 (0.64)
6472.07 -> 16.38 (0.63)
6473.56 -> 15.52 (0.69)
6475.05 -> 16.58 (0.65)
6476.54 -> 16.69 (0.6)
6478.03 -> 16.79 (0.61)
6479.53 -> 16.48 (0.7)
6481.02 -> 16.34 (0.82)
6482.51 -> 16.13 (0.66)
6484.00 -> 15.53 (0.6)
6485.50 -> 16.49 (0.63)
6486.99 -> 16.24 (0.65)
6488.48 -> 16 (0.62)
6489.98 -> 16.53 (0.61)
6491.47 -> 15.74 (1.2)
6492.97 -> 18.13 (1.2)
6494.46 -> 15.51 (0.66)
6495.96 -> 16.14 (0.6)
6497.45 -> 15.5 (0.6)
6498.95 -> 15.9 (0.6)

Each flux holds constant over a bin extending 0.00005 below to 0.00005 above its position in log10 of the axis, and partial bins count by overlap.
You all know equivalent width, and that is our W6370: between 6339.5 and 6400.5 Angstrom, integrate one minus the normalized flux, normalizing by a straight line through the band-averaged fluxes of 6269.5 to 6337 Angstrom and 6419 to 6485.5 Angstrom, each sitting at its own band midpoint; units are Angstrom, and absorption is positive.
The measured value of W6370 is 1.0 Angstrom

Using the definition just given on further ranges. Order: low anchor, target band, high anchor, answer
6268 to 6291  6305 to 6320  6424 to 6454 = 0.4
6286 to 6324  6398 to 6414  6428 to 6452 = 0.5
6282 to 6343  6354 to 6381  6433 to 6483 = 0.7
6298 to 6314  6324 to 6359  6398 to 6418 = 0.4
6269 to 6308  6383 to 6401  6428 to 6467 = 0.2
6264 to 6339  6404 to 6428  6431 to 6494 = 0.0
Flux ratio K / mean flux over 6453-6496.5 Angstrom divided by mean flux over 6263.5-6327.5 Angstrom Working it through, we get 1.0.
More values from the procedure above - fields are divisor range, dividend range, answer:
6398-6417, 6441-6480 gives 1.04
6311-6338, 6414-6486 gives 1.05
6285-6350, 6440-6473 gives 1.04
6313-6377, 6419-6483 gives 1.05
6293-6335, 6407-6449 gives 1.04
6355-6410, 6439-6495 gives 1.04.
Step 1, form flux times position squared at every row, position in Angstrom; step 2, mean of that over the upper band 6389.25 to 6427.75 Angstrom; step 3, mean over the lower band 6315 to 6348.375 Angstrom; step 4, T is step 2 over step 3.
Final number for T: 1.0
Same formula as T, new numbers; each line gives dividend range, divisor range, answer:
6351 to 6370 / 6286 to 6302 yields 0.97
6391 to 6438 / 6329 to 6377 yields 1.05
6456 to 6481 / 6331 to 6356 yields 1.08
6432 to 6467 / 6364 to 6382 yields 1.06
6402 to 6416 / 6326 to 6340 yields 1.03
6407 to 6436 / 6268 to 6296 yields 1.07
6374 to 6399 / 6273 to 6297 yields 1.04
